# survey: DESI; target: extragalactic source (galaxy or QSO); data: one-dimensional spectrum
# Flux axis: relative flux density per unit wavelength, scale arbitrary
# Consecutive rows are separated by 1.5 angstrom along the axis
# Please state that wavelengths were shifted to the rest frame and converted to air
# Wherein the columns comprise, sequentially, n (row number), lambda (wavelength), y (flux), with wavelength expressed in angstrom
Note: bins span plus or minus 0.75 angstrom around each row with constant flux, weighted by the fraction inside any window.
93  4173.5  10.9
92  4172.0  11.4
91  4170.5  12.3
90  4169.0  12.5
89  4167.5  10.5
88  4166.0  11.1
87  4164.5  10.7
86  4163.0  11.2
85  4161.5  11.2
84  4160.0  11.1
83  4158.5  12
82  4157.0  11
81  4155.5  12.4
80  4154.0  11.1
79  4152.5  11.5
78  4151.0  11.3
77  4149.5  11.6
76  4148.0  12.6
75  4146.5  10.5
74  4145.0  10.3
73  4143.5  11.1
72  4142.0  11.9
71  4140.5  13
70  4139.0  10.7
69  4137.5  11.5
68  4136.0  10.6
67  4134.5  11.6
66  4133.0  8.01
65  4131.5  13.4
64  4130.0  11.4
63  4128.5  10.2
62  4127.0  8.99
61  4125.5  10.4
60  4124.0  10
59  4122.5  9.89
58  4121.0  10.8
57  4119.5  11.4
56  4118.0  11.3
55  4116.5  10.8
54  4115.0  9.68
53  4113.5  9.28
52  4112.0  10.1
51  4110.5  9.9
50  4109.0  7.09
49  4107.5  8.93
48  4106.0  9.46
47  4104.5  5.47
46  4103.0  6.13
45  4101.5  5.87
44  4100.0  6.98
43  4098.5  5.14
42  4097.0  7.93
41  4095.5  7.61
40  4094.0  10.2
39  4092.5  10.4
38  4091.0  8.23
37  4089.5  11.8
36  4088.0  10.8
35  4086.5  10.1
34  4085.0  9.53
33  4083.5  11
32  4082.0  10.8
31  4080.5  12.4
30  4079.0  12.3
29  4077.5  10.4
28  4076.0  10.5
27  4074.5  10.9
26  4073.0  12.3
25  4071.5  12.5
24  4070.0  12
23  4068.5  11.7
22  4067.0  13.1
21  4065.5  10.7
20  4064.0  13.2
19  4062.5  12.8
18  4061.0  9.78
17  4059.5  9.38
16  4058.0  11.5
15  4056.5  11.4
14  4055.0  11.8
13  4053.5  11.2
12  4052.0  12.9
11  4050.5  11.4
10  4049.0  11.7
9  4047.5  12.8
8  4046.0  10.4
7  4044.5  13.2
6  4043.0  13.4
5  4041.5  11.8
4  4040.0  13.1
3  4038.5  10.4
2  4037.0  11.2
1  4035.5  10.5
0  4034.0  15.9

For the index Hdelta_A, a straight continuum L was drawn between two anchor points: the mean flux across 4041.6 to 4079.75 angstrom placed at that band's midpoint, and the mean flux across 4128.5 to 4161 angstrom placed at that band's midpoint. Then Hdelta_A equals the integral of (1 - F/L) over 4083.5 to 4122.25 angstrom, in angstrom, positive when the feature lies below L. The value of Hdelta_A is 8.3 angstrom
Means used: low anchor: 11.7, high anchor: 11.3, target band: 9.05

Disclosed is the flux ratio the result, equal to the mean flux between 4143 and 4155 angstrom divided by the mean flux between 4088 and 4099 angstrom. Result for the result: 1.26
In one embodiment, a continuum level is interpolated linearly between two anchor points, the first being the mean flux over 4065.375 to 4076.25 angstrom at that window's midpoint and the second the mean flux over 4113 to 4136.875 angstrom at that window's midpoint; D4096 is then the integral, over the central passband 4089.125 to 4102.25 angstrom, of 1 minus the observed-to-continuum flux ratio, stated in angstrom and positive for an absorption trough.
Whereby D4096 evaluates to 3.62 angstrom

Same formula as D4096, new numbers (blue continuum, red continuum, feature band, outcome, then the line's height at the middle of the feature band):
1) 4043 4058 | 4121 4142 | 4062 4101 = 3.3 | 11.5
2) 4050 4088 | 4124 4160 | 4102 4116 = 3.5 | 11.3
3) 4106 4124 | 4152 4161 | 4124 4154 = -0.6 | 10.8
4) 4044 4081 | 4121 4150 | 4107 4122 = 1.6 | 11.1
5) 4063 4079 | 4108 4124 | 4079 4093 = 0.7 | 11.2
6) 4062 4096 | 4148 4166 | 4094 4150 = 7.5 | 11.3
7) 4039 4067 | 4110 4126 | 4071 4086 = 0.0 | 11.2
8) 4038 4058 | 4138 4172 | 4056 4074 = 0.3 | 11.9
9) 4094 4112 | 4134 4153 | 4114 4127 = -1.7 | 9.21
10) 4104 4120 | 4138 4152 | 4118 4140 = -0.5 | 10.5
